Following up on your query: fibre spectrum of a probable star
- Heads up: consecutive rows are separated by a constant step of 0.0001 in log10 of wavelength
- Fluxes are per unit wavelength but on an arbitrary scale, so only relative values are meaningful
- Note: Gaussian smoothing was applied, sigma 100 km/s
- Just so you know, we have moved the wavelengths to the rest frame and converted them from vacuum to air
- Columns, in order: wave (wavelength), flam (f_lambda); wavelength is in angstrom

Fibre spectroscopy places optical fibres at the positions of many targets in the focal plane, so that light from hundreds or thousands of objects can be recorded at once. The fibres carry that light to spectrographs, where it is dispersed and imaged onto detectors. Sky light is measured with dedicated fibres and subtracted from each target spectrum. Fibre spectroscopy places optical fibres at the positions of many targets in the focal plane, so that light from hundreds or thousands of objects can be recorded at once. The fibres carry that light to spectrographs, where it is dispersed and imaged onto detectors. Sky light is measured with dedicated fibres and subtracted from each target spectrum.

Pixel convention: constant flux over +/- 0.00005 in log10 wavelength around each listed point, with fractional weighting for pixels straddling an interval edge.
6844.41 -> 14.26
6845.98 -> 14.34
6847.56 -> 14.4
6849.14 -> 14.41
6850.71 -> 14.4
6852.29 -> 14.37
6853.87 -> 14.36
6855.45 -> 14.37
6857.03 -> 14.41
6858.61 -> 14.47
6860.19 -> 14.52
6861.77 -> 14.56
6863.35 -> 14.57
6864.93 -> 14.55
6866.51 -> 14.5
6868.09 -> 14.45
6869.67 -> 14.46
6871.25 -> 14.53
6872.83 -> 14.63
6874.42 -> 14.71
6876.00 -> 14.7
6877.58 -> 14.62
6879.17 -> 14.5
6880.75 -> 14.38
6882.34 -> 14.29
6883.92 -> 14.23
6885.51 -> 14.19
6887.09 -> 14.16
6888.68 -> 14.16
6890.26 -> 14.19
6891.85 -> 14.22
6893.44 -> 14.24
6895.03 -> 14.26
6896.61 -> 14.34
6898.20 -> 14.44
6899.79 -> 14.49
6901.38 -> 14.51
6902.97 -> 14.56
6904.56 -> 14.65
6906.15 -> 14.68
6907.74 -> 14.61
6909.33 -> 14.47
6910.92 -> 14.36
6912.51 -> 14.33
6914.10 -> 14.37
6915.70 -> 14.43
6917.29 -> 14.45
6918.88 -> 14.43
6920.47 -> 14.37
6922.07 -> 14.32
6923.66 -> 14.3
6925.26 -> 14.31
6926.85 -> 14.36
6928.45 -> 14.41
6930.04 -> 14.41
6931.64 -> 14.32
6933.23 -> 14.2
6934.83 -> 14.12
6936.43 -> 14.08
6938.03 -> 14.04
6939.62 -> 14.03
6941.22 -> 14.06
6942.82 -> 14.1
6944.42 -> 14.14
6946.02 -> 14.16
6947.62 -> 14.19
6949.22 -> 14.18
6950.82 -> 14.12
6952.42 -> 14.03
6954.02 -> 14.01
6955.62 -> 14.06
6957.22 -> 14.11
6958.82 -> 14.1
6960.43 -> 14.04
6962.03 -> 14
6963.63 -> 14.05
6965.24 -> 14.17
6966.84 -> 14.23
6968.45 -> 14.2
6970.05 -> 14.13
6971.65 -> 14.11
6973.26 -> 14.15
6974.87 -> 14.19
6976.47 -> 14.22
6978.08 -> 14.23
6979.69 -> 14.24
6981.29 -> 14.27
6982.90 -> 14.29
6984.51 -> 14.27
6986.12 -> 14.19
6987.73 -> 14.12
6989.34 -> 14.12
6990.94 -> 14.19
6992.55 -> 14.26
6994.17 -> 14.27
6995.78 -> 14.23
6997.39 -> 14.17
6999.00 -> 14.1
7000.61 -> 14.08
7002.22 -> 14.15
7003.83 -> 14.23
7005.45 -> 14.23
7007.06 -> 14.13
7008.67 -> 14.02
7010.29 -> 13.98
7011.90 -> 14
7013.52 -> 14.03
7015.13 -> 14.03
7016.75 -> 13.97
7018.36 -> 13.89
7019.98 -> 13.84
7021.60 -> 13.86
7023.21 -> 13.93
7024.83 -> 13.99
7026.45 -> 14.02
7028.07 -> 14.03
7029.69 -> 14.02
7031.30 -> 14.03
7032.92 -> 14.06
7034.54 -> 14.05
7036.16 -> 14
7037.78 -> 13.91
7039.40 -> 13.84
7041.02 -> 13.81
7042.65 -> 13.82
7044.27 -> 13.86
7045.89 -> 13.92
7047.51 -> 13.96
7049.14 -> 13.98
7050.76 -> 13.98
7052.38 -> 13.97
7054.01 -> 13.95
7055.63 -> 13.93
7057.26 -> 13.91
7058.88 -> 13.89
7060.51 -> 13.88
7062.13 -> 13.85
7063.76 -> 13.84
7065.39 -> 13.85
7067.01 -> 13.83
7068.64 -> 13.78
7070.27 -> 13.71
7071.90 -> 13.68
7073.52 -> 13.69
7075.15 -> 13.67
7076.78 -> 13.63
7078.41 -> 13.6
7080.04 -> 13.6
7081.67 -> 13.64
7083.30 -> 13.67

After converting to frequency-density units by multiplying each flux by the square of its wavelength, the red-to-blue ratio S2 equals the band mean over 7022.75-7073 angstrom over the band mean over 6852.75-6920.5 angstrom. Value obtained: 1.01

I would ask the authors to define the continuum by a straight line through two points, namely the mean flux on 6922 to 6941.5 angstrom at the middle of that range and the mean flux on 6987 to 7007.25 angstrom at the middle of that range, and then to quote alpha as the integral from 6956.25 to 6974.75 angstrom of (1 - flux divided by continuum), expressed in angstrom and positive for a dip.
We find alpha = 0.1 angstrom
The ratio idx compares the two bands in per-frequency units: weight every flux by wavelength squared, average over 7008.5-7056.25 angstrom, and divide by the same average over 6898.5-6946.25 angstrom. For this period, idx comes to 1.00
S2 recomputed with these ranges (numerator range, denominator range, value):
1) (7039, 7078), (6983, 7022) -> 1.00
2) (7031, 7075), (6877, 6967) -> 1.01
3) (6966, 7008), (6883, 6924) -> 1.01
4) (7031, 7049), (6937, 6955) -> 1.01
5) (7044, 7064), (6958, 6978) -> 1.01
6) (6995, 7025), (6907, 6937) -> 1.00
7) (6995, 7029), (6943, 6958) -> 1.01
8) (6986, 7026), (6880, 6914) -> 1.01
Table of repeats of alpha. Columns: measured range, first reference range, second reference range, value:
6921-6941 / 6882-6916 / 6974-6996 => 0.1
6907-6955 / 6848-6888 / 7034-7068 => 0.0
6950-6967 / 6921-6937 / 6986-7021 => 0.2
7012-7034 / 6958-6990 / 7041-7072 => 0.0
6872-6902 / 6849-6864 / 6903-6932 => 0.1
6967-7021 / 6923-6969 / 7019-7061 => -0.4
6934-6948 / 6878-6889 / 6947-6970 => 0.0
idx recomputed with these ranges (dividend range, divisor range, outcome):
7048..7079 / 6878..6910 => 1.01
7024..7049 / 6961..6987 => 1.00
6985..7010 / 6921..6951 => 1.02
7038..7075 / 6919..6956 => 1.01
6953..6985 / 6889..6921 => 1.00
